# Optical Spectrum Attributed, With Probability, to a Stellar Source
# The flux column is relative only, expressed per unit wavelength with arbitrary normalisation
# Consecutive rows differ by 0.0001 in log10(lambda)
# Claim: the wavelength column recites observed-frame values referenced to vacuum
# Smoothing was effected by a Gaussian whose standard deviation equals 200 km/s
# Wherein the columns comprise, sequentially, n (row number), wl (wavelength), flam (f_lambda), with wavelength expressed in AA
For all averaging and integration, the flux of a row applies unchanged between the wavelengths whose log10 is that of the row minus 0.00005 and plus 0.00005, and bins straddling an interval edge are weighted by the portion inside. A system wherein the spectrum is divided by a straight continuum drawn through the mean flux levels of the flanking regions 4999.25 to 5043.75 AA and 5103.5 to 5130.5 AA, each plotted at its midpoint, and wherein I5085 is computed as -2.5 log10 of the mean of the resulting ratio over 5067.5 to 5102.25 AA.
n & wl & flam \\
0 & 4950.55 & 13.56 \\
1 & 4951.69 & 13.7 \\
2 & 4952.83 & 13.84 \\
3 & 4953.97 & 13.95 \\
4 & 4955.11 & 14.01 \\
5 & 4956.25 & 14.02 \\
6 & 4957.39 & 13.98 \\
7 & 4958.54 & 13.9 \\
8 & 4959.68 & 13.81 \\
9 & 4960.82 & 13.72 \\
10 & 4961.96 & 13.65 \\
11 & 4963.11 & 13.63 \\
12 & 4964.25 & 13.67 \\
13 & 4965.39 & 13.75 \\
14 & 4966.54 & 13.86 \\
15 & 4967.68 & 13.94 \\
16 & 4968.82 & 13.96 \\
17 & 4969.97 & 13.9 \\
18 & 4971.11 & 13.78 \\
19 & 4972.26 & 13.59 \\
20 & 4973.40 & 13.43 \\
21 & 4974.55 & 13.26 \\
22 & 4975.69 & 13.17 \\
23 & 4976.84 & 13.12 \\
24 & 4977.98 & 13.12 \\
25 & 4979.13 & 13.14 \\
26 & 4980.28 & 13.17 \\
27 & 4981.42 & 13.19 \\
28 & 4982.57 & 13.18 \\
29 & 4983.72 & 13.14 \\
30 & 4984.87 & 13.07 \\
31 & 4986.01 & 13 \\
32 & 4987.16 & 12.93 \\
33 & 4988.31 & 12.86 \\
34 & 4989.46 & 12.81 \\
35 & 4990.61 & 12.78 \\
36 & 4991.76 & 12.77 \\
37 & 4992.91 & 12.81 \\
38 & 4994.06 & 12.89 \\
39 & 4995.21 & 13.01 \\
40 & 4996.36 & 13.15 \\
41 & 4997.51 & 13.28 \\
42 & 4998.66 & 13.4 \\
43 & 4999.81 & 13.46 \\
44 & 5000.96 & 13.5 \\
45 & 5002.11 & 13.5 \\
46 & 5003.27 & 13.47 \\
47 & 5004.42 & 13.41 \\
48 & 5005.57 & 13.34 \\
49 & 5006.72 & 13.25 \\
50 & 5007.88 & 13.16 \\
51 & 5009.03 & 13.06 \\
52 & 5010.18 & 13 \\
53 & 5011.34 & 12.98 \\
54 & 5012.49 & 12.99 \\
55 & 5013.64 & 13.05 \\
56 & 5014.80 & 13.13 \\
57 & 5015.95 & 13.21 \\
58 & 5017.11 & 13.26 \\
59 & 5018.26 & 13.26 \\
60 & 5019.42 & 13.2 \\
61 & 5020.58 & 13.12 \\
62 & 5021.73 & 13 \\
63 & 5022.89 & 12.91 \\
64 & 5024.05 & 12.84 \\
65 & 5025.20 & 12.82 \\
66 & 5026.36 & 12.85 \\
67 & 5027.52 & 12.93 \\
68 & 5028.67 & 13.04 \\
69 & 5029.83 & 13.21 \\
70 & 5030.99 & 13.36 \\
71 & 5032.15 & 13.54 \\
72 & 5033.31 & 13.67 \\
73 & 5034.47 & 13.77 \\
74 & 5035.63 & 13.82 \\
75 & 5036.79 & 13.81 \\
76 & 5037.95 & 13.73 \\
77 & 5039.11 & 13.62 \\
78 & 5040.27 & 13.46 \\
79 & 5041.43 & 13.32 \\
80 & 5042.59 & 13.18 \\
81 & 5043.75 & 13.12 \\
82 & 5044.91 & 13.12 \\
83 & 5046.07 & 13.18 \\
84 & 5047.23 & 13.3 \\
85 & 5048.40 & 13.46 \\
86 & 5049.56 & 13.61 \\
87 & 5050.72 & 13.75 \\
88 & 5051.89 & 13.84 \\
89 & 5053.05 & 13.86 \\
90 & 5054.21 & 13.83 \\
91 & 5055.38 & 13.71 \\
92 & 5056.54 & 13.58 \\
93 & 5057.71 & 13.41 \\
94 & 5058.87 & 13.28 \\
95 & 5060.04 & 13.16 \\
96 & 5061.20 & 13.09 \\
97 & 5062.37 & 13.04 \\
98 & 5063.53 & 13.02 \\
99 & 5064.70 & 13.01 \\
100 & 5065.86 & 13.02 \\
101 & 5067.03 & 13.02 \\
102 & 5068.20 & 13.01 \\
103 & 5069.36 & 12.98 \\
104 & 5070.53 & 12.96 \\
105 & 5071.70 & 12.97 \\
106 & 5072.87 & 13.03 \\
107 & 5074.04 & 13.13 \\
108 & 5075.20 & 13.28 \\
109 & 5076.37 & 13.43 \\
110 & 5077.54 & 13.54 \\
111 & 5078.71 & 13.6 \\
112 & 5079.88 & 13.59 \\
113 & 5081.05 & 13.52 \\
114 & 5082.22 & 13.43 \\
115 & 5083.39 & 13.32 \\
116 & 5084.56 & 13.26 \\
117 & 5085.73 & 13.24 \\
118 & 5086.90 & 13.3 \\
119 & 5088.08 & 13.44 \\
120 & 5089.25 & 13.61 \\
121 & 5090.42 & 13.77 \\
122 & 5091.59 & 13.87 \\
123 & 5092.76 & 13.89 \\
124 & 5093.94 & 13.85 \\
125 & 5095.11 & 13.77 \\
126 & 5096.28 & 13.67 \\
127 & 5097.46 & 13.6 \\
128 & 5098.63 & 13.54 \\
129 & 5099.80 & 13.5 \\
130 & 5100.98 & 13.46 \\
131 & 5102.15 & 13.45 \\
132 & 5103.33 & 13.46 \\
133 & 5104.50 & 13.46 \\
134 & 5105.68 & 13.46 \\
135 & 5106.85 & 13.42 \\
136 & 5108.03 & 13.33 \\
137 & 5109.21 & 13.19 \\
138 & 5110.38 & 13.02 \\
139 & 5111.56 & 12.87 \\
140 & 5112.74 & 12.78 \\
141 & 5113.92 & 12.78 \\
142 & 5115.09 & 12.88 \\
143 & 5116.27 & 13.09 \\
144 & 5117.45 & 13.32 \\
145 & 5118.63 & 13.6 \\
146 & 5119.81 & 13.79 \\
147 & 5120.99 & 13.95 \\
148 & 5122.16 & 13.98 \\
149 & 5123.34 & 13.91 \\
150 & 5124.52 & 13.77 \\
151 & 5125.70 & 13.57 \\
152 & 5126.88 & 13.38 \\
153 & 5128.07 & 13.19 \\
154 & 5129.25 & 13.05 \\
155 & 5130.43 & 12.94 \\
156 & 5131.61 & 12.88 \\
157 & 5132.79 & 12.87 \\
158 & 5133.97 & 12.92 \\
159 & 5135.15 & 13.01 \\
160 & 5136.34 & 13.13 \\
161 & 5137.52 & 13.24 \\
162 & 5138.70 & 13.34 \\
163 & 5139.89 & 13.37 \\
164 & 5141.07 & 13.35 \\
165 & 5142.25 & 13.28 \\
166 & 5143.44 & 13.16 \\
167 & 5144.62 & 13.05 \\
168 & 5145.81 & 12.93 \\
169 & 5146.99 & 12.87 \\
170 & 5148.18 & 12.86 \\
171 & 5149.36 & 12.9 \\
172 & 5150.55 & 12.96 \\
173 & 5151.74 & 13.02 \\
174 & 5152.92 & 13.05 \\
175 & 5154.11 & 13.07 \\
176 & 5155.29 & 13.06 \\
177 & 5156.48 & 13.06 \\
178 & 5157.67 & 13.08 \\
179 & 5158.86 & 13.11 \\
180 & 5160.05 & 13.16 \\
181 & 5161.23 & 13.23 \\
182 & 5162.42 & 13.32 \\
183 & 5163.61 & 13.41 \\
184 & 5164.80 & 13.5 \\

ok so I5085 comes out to -0.01 mag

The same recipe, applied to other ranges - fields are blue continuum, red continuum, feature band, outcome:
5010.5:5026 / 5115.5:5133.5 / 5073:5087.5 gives -0.009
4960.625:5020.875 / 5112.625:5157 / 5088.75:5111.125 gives -0.026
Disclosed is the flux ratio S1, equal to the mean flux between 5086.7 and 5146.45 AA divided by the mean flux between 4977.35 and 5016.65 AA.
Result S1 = 1.02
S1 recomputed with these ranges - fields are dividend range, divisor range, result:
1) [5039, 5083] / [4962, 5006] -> 1.00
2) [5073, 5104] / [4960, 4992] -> 1.01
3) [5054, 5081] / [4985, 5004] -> 1.01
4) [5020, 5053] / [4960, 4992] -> 1.00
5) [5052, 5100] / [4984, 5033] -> 1.02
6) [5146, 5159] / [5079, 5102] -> 0.96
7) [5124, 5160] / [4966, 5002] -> 0.99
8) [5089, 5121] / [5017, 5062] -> 1.01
